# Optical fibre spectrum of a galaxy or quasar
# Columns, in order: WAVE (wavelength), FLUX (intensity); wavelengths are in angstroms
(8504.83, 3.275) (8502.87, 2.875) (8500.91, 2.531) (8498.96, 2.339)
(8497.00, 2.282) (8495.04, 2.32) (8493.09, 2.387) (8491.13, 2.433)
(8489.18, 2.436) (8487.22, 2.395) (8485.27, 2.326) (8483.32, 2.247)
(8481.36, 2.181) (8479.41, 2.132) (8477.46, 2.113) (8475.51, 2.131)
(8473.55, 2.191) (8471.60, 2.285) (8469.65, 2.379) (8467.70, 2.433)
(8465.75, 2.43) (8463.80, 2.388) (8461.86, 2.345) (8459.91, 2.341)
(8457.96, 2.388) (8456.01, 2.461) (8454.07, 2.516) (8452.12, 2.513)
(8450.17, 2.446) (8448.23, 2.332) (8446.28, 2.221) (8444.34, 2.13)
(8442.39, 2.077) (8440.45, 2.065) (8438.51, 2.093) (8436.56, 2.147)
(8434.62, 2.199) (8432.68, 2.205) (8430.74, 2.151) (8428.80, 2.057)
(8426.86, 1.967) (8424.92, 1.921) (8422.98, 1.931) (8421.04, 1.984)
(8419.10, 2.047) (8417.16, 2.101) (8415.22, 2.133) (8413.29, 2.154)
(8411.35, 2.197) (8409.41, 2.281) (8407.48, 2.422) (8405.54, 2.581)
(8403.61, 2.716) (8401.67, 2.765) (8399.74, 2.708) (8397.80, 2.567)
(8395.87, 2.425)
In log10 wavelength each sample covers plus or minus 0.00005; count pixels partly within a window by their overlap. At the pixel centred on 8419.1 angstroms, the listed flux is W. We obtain 2.047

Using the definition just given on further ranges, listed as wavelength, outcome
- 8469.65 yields 2.379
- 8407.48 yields 2.422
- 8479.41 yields 2.132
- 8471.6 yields 2.285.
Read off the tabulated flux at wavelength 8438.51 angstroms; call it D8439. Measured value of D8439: 2.093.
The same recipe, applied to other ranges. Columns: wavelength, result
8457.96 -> 2.388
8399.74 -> 2.708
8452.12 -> 2.513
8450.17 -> 2.446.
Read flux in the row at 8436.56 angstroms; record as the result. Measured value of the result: 2.147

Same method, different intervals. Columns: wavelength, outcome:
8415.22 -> 2.133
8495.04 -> 2.32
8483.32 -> 2.247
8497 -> 2.282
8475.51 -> 2.131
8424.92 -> 1.921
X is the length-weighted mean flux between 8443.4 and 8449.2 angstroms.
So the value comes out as 2.23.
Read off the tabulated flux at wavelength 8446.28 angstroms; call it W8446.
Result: 2.221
